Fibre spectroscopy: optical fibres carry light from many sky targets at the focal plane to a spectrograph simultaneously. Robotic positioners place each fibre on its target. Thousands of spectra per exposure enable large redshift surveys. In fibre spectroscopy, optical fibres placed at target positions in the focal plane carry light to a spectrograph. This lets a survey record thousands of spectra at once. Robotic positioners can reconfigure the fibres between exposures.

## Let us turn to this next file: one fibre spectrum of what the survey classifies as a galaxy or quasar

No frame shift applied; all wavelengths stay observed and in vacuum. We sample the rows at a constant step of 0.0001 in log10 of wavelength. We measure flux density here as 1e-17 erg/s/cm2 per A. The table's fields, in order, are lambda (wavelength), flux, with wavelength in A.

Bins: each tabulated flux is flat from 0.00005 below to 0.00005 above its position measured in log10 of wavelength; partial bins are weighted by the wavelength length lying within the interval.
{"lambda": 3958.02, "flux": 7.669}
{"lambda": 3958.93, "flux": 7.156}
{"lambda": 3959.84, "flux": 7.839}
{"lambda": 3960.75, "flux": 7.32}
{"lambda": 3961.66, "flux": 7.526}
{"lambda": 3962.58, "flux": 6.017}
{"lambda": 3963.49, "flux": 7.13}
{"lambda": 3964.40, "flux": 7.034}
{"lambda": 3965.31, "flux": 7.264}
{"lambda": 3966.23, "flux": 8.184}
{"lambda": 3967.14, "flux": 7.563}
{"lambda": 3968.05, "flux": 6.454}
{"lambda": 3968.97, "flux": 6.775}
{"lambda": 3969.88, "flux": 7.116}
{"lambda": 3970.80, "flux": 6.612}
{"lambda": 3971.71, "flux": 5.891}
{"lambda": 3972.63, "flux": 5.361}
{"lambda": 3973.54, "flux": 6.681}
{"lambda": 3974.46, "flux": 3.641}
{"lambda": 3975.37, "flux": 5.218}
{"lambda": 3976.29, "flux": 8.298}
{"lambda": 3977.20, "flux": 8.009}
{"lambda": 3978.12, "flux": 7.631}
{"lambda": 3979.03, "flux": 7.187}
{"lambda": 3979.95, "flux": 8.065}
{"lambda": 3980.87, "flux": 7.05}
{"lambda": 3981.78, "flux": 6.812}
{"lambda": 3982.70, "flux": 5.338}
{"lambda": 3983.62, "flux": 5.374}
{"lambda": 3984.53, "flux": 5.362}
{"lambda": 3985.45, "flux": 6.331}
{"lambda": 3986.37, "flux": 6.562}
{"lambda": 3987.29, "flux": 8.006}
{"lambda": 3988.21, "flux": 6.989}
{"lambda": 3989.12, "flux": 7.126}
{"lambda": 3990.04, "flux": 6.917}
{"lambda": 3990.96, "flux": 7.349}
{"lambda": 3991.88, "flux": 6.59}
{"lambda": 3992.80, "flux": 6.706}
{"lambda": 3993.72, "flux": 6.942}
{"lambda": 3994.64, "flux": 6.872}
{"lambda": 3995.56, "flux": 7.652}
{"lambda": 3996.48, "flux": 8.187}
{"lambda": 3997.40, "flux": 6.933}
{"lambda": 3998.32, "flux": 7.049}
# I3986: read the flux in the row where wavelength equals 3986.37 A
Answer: 6.562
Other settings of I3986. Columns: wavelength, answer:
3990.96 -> 7.349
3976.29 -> 8.298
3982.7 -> 5.338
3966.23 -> 8.184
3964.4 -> 7.034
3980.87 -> 7.05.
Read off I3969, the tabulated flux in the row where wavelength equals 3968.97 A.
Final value 6.775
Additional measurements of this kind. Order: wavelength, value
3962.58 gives 6.017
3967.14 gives 7.563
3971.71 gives 5.891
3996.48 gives 8.187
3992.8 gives 6.706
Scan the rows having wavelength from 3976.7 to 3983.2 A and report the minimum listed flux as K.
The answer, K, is 5.338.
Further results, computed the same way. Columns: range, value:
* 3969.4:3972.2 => 5.891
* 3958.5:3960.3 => 7.156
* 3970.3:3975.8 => 3.641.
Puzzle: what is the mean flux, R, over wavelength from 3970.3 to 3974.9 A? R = 5.65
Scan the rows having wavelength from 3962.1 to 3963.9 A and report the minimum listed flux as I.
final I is 6.017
